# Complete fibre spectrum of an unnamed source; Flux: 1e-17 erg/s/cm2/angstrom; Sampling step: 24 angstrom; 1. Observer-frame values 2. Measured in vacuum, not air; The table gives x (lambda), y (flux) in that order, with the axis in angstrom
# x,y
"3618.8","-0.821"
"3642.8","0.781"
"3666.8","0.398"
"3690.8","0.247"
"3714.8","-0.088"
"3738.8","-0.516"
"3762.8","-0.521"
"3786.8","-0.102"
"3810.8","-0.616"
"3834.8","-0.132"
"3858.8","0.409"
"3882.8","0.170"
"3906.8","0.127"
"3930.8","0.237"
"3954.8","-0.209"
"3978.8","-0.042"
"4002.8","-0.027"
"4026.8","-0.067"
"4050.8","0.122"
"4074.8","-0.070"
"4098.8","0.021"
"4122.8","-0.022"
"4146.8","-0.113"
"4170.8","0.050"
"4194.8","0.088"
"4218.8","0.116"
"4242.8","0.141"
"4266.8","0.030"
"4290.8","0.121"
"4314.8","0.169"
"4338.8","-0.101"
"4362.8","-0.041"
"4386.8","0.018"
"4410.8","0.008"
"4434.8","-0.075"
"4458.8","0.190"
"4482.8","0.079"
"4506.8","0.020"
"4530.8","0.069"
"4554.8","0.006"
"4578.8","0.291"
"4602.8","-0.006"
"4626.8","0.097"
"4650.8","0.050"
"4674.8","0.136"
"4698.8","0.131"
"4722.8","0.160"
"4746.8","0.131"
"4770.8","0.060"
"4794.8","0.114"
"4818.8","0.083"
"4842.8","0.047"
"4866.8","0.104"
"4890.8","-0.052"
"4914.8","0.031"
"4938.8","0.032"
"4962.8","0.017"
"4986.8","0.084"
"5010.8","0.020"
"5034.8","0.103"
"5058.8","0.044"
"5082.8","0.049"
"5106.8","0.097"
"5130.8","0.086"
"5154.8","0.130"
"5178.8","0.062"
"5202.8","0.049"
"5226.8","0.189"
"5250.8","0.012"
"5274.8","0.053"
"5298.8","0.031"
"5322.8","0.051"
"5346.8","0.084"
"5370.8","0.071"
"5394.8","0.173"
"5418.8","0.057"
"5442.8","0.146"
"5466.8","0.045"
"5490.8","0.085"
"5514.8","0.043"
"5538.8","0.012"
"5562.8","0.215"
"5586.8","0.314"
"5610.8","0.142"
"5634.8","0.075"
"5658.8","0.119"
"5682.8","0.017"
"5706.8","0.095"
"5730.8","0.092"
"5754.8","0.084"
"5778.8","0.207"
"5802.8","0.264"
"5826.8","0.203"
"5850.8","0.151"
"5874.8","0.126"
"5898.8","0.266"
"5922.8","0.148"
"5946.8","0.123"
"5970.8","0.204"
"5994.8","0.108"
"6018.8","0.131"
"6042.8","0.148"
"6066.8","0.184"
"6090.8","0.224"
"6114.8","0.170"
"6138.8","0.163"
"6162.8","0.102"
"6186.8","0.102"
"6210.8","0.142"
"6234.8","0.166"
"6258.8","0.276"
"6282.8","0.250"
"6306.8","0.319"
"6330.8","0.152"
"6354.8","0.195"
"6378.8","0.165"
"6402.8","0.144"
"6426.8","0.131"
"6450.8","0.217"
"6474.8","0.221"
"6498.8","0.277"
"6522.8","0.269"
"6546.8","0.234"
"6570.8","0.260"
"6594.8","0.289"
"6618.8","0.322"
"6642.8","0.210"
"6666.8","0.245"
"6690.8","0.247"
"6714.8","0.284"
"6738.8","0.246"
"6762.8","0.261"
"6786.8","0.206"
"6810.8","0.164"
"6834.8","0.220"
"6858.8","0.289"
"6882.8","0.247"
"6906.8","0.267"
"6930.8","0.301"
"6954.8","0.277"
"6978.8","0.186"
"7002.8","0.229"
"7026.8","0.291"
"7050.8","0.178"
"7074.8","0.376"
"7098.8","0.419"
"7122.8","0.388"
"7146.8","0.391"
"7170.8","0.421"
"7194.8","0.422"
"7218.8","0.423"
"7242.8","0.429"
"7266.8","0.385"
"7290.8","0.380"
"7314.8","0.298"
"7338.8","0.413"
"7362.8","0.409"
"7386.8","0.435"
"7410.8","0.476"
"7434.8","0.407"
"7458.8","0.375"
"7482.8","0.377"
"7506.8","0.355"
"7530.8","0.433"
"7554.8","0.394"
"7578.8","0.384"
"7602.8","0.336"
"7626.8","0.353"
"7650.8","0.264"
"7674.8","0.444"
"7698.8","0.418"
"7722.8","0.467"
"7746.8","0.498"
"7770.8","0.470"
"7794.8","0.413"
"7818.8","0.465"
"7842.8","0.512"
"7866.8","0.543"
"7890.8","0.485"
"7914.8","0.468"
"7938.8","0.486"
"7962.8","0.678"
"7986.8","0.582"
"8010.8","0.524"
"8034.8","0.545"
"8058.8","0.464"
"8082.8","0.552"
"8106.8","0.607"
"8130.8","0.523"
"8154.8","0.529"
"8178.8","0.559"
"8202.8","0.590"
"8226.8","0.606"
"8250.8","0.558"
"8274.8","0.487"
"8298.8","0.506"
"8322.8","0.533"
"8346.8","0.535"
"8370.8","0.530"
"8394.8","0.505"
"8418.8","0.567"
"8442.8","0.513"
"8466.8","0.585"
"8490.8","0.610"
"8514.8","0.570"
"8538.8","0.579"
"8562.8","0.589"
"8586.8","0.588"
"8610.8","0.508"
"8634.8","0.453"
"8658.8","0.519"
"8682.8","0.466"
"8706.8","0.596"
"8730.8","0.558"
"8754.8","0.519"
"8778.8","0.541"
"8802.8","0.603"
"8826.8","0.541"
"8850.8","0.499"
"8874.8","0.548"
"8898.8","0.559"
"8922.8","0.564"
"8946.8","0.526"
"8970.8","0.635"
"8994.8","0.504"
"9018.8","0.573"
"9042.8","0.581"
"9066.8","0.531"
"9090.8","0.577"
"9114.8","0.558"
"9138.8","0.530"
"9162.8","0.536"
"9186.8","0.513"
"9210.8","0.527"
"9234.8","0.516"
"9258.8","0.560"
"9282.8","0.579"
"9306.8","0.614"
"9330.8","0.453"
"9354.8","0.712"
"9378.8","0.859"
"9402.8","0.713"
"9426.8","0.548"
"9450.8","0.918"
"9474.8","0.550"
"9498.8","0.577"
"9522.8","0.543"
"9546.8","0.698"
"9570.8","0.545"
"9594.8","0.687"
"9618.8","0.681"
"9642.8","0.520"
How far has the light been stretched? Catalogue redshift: 0.78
